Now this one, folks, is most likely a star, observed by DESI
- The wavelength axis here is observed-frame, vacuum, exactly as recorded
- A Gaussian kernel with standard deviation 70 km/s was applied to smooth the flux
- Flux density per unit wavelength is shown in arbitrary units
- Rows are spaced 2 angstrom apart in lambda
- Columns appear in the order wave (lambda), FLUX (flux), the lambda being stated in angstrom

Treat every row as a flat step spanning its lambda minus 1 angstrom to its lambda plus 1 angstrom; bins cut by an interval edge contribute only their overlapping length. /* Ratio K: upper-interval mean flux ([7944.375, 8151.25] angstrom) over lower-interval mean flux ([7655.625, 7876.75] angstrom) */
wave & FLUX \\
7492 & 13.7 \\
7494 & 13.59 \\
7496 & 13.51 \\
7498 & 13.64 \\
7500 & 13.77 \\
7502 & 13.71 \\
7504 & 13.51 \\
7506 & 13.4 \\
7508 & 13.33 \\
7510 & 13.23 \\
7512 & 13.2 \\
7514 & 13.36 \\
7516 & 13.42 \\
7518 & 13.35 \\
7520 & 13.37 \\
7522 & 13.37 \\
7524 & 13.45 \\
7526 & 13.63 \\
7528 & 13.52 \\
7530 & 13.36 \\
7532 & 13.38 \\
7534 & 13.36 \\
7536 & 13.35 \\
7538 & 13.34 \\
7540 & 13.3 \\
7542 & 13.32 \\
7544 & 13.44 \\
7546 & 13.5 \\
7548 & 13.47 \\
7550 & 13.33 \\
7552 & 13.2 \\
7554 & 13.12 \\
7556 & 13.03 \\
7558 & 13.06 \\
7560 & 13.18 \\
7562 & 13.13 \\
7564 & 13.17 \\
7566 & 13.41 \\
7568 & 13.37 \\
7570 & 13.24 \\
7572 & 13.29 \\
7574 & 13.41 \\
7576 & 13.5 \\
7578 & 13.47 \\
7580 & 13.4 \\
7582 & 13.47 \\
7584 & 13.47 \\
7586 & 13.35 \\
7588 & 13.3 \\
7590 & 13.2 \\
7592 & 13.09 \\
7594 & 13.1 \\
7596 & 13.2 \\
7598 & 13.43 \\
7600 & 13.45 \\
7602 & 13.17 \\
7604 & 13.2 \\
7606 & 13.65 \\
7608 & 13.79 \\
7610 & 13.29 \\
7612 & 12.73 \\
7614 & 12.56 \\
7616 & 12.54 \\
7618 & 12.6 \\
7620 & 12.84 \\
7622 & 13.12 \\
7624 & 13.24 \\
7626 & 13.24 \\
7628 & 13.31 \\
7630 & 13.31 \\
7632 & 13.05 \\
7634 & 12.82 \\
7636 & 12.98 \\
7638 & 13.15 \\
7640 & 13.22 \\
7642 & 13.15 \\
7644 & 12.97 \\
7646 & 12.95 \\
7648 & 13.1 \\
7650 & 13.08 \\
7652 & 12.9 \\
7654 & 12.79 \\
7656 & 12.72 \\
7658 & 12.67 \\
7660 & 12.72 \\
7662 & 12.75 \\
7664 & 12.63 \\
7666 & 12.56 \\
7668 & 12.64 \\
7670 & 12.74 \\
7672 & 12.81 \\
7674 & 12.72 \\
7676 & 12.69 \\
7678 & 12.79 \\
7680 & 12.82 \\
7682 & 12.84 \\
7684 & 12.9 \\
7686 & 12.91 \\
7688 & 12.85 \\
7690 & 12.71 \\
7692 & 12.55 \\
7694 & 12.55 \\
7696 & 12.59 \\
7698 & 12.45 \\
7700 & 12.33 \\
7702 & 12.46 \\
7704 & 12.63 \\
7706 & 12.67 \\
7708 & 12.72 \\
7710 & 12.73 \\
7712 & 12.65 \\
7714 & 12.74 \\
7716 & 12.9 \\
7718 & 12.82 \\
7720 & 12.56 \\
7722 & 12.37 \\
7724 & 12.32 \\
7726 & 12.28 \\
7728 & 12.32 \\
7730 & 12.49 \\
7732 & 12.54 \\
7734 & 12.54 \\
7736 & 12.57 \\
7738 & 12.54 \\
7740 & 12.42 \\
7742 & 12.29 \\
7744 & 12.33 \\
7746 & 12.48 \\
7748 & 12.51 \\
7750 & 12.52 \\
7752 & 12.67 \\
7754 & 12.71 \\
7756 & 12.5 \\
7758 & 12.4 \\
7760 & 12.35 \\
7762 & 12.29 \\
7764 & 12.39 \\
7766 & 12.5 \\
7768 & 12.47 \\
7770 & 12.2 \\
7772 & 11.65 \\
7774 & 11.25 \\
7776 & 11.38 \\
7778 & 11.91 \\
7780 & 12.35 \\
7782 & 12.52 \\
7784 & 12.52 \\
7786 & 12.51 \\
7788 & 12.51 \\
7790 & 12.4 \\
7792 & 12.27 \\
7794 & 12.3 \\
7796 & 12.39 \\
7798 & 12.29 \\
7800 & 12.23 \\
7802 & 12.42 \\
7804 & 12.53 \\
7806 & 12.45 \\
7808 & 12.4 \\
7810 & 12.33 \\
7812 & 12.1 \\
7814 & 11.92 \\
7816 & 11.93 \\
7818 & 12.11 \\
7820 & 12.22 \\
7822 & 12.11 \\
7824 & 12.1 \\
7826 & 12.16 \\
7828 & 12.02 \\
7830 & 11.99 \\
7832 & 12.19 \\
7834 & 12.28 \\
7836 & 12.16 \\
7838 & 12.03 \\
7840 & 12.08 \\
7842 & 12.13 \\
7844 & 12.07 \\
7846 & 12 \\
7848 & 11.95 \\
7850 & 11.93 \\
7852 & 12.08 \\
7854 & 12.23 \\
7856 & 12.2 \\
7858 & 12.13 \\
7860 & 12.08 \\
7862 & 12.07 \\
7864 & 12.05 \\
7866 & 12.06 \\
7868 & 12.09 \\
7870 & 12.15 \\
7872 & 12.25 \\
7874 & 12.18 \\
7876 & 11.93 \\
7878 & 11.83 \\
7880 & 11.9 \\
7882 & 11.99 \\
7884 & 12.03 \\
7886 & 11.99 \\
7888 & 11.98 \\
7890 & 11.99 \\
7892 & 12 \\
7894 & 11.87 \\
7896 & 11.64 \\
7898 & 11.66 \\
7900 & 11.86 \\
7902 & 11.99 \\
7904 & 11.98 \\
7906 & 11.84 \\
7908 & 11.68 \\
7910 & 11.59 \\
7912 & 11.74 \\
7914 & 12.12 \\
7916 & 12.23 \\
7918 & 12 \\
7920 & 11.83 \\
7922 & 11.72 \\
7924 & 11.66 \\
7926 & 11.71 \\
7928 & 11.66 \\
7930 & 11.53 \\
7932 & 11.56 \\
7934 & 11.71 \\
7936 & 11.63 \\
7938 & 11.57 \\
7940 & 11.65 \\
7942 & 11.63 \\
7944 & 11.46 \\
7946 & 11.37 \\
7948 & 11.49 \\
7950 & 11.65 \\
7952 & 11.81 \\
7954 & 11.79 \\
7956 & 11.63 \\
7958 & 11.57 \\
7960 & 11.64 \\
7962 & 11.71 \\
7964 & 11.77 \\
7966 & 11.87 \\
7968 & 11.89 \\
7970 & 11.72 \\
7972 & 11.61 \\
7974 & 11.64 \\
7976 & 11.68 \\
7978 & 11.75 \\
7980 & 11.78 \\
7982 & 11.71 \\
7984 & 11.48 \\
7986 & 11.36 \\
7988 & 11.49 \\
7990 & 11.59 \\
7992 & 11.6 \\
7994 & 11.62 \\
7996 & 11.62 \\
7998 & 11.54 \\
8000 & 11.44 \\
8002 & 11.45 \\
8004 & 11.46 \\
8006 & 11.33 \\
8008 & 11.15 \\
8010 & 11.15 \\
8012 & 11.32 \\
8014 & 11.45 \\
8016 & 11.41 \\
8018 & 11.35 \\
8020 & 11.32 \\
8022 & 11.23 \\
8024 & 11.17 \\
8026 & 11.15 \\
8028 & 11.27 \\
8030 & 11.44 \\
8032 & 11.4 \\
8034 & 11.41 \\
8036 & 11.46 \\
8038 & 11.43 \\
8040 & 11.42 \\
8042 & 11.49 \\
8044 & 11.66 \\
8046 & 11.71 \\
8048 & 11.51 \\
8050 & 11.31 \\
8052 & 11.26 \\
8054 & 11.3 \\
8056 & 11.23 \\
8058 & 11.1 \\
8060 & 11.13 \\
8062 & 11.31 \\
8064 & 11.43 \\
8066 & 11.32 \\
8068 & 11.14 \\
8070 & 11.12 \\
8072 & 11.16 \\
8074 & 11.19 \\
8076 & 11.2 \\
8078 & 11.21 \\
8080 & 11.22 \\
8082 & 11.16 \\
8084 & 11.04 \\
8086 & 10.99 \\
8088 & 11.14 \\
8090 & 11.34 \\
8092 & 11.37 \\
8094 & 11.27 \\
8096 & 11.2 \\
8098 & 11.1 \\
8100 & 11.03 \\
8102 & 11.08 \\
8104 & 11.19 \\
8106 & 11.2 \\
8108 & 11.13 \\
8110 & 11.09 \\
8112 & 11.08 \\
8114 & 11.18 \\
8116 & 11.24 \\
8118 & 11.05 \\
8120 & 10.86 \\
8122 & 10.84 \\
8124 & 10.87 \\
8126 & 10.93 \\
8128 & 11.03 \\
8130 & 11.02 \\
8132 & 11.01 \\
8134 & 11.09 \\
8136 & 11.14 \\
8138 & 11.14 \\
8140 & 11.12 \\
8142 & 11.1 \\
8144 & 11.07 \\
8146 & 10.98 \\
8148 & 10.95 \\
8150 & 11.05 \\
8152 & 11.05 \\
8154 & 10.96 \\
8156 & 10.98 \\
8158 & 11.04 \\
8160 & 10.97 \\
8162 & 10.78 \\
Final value 0.92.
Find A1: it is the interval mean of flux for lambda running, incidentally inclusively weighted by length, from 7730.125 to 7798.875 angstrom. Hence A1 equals 12.3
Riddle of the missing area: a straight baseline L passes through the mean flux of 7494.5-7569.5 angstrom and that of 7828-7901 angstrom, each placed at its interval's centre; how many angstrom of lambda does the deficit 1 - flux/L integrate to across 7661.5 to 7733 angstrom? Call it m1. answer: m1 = 0.4 angstrom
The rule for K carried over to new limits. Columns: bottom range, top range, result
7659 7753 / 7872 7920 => 0.95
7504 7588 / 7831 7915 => 0.90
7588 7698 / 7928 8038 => 0.89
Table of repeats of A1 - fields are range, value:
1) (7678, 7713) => 12.7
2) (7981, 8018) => 11.5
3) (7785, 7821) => 12.3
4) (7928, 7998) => 11.6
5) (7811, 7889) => 12.1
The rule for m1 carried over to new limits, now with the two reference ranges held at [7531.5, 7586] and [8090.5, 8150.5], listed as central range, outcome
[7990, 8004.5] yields 0.0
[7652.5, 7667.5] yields 0.3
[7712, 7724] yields 0.0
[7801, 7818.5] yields 0.1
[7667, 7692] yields 0.1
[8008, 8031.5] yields 0.4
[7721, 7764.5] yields 0.5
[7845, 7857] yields 0.1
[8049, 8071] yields 0.2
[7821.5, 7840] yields 0.2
